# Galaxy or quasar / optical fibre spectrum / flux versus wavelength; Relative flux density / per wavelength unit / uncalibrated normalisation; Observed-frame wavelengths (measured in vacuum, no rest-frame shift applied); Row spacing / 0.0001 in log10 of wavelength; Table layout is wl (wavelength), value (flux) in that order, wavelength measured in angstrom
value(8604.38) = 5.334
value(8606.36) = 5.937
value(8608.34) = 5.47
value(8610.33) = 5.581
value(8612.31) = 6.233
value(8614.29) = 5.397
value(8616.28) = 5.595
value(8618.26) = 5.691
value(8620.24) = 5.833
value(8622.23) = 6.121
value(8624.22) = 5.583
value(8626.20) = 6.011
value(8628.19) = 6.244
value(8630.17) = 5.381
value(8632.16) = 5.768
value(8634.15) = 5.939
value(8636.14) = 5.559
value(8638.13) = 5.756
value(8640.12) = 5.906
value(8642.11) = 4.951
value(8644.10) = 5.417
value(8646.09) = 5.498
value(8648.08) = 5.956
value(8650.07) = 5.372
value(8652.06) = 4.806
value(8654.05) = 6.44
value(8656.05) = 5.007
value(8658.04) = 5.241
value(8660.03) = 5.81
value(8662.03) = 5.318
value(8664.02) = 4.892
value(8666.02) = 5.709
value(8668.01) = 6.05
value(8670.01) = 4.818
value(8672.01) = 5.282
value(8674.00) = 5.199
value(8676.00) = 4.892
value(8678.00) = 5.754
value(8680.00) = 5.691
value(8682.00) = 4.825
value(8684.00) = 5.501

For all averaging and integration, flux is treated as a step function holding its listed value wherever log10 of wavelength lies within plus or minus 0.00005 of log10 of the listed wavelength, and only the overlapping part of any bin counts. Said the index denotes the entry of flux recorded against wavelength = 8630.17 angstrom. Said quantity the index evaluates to 5.381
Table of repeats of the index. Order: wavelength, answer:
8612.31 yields 6.233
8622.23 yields 6.121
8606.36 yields 5.937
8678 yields 5.754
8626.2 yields 6.011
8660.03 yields 5.81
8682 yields 4.825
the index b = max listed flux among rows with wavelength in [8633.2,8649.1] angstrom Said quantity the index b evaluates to 5.956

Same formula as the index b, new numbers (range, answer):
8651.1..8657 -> 6.44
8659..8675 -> 6.05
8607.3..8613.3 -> 6.233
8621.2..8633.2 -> 6.244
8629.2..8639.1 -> 5.939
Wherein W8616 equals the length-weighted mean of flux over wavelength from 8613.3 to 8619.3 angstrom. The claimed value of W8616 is 5.57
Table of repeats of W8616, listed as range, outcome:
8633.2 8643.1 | 5.62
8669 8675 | 5.1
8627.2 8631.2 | 5.82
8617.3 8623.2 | 5.88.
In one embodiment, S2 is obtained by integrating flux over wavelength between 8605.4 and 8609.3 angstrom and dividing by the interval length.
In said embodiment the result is 5.71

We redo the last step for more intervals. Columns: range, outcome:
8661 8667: 5.3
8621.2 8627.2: 5.9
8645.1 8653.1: 5.42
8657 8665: 5.32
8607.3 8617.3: 5.66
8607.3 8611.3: 5.52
